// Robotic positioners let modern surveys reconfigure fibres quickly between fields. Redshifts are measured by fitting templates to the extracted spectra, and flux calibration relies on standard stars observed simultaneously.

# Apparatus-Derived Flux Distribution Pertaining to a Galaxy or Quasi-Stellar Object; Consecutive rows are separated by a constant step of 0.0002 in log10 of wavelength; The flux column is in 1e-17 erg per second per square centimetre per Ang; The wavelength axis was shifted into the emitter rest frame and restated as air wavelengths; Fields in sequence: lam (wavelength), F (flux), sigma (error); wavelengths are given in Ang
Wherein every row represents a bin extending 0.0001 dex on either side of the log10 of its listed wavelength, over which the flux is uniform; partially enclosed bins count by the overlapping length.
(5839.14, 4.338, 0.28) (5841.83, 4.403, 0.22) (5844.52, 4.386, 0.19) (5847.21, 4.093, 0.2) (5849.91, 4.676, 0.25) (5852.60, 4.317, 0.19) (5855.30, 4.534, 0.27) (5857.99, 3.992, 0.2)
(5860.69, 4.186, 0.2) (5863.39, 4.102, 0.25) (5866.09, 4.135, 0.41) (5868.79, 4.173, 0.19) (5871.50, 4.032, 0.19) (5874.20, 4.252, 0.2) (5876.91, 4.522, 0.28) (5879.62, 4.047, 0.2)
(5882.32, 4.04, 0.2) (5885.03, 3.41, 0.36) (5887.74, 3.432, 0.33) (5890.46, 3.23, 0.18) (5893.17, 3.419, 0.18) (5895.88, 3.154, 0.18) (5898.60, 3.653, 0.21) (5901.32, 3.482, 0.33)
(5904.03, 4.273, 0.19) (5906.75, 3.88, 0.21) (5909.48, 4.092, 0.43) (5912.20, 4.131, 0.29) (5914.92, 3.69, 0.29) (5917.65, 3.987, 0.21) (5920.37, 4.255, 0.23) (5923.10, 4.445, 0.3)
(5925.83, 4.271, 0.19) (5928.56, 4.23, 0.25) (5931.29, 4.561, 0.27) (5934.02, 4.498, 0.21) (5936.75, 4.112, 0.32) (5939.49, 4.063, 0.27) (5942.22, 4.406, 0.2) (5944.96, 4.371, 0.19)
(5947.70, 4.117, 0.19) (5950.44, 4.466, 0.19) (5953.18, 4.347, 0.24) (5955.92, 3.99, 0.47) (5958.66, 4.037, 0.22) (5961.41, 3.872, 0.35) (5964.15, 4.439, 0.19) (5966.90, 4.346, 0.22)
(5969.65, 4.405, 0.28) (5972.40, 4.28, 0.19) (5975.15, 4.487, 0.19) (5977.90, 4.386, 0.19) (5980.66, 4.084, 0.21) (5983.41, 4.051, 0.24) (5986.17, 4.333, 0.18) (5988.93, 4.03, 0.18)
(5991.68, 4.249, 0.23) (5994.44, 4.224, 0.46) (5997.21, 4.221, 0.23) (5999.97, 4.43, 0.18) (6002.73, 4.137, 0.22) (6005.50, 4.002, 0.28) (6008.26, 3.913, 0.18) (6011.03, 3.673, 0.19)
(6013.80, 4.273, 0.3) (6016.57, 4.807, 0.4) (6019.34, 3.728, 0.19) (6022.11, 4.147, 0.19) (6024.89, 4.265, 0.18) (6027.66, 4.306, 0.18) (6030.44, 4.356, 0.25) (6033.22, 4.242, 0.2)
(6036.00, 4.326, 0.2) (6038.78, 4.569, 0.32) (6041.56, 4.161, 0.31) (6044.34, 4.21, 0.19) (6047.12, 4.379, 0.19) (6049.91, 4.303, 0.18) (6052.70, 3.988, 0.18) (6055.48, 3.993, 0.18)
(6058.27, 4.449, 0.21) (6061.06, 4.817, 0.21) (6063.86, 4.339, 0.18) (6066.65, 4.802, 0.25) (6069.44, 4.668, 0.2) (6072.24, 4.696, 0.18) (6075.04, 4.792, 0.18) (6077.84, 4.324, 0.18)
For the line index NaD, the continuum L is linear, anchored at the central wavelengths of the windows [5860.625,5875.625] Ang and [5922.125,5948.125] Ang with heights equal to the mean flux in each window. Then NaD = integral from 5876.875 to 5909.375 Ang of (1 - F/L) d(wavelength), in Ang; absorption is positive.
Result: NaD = 4.0 Ang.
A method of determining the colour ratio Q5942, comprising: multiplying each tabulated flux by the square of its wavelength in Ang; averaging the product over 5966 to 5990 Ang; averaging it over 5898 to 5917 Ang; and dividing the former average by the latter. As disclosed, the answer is 1.1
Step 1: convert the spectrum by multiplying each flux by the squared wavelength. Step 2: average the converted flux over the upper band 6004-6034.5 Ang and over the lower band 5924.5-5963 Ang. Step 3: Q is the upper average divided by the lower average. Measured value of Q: 1.00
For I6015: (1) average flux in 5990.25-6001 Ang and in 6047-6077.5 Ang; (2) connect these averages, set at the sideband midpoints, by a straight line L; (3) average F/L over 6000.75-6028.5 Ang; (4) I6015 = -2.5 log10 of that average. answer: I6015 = 0.05 mag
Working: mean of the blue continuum 4.28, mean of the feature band 4.13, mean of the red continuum 4.47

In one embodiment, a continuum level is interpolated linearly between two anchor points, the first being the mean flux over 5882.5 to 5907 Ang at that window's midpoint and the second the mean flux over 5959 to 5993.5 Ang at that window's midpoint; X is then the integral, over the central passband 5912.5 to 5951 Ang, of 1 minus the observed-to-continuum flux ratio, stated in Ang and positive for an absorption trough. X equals -3.7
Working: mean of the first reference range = 3.56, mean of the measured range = 4.24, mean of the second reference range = 4.24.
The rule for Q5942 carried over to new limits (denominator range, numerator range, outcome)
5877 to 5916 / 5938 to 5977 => 1.16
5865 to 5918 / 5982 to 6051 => 1.14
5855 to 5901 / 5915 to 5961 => 1.12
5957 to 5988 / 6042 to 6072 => 1.07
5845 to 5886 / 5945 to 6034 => 1.05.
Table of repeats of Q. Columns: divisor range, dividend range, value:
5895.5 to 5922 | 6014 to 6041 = 1.15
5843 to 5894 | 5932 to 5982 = 1.08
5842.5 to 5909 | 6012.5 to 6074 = 1.16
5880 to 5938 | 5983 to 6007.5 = 1.10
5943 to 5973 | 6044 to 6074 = 1.08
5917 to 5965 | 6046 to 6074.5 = 1.09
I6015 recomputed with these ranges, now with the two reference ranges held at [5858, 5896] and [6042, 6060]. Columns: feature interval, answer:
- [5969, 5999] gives -0.039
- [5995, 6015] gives 0.012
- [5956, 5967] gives -0.020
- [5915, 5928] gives -0.054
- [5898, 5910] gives 0.020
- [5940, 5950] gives -0.070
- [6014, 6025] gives -0.017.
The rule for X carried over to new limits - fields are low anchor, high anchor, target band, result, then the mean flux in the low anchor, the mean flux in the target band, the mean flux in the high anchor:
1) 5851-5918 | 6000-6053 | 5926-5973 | -2.44 Ang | 3.93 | 4.27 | 4.21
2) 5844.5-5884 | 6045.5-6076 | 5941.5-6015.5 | 2.67 Ang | 4.22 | 4.21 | 4.47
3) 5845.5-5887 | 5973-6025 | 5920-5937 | -0.78 Ang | 4.16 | 4.36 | 4.18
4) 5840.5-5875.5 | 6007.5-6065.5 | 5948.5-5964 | 0.33 Ang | 4.25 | 4.17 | 4.26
